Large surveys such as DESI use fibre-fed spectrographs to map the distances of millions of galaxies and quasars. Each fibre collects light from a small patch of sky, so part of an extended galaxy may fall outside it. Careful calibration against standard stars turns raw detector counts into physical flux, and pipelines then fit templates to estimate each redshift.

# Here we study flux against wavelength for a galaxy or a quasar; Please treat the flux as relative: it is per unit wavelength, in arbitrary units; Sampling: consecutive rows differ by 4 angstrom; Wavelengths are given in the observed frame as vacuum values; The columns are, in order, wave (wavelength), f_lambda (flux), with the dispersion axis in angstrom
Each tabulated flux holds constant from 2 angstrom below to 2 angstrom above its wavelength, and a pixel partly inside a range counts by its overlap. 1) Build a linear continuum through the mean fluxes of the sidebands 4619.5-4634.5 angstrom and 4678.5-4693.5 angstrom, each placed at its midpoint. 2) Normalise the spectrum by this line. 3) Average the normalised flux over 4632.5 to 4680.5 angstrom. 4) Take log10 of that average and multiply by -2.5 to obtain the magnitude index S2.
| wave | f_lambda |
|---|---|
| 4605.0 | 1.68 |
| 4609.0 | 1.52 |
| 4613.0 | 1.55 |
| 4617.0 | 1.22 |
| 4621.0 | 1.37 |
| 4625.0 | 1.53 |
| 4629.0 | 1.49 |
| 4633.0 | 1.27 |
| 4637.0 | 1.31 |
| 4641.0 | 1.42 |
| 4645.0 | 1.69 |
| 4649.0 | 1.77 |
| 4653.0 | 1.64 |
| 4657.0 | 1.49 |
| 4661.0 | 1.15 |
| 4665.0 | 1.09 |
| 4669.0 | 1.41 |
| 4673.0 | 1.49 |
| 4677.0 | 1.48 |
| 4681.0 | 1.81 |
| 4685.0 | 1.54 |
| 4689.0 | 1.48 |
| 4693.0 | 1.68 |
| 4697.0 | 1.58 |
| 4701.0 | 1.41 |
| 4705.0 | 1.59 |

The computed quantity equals 0.049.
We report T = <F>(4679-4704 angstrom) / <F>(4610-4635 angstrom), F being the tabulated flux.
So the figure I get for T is 1.12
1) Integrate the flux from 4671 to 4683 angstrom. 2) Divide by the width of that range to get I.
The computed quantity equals 1.59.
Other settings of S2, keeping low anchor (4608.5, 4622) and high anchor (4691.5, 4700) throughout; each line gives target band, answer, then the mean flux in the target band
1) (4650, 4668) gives 0.11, 1.37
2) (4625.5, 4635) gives 0.03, 1.4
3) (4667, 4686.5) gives 0.01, 1.55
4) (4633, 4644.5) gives 0.06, 1.39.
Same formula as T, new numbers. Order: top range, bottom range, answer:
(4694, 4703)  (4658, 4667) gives 1.31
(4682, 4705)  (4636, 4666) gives 1.06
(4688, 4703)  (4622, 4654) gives 1.02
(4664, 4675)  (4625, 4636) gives 0.96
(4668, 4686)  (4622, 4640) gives 1.11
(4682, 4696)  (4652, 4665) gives 1.17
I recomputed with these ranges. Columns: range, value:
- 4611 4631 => 1.43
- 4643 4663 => 1.55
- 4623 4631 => 1.51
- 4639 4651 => 1.63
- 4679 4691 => 1.61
